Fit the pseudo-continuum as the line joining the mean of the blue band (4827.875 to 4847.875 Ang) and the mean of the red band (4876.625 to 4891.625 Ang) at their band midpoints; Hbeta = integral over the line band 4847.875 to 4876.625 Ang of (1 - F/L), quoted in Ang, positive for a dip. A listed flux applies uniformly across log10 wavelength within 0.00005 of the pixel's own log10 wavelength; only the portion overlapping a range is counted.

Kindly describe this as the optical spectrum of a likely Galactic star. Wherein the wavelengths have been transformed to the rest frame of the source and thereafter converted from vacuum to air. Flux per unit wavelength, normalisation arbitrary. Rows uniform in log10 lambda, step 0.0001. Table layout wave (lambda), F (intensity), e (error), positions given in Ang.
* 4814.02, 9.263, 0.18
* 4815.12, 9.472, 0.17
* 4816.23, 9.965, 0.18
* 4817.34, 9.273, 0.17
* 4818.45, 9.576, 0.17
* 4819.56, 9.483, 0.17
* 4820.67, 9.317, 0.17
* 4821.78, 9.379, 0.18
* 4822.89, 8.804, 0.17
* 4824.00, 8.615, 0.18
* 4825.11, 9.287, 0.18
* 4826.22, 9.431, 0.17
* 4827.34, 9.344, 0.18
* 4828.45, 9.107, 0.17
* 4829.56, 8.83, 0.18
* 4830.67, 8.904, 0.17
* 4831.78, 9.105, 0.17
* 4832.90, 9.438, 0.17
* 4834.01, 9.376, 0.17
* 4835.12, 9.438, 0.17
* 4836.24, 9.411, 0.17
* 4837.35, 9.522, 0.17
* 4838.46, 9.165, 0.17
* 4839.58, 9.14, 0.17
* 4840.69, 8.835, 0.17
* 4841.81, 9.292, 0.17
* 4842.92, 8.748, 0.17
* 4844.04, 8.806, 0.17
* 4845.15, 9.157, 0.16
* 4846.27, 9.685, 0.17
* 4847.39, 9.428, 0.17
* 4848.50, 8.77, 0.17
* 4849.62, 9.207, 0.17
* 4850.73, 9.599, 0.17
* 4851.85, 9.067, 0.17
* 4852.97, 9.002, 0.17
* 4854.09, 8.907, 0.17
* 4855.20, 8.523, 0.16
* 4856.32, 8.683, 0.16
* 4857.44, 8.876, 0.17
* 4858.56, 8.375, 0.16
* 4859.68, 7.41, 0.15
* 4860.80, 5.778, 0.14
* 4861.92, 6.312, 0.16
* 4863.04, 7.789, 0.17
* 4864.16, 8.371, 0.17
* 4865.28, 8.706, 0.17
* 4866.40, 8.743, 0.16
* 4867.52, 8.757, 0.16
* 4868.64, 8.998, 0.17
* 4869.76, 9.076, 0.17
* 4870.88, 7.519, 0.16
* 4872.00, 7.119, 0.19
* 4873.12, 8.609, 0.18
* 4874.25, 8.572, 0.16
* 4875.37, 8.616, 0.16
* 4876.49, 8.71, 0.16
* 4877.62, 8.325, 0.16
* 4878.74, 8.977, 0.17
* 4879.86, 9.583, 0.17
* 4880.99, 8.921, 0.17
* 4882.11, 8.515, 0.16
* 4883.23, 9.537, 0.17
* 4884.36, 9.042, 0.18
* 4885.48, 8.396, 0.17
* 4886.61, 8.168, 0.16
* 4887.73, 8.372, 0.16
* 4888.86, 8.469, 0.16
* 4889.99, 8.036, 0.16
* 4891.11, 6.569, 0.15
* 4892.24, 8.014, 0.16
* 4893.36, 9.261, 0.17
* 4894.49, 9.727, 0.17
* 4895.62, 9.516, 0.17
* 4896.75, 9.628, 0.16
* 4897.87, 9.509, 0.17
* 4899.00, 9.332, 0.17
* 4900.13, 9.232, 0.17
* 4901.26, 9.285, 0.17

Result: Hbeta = 1.5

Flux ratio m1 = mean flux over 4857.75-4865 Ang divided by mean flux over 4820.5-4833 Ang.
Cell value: 0.82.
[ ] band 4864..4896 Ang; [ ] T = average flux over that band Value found 8.59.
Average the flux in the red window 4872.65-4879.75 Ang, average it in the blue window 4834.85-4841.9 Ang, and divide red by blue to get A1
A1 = 0.94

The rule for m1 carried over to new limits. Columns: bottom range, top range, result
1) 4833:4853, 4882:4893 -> 0.90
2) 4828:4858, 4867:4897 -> 0.95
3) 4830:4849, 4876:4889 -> 0.95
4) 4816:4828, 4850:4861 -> 0.92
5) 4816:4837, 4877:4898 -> 0.95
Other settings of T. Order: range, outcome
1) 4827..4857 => 9.13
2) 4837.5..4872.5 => 8.59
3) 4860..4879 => 8.15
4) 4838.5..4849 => 9.1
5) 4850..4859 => 8.89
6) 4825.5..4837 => 9.24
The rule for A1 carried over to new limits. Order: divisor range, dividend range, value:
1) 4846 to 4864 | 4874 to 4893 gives 1.01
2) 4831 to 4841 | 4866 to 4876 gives 0.91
